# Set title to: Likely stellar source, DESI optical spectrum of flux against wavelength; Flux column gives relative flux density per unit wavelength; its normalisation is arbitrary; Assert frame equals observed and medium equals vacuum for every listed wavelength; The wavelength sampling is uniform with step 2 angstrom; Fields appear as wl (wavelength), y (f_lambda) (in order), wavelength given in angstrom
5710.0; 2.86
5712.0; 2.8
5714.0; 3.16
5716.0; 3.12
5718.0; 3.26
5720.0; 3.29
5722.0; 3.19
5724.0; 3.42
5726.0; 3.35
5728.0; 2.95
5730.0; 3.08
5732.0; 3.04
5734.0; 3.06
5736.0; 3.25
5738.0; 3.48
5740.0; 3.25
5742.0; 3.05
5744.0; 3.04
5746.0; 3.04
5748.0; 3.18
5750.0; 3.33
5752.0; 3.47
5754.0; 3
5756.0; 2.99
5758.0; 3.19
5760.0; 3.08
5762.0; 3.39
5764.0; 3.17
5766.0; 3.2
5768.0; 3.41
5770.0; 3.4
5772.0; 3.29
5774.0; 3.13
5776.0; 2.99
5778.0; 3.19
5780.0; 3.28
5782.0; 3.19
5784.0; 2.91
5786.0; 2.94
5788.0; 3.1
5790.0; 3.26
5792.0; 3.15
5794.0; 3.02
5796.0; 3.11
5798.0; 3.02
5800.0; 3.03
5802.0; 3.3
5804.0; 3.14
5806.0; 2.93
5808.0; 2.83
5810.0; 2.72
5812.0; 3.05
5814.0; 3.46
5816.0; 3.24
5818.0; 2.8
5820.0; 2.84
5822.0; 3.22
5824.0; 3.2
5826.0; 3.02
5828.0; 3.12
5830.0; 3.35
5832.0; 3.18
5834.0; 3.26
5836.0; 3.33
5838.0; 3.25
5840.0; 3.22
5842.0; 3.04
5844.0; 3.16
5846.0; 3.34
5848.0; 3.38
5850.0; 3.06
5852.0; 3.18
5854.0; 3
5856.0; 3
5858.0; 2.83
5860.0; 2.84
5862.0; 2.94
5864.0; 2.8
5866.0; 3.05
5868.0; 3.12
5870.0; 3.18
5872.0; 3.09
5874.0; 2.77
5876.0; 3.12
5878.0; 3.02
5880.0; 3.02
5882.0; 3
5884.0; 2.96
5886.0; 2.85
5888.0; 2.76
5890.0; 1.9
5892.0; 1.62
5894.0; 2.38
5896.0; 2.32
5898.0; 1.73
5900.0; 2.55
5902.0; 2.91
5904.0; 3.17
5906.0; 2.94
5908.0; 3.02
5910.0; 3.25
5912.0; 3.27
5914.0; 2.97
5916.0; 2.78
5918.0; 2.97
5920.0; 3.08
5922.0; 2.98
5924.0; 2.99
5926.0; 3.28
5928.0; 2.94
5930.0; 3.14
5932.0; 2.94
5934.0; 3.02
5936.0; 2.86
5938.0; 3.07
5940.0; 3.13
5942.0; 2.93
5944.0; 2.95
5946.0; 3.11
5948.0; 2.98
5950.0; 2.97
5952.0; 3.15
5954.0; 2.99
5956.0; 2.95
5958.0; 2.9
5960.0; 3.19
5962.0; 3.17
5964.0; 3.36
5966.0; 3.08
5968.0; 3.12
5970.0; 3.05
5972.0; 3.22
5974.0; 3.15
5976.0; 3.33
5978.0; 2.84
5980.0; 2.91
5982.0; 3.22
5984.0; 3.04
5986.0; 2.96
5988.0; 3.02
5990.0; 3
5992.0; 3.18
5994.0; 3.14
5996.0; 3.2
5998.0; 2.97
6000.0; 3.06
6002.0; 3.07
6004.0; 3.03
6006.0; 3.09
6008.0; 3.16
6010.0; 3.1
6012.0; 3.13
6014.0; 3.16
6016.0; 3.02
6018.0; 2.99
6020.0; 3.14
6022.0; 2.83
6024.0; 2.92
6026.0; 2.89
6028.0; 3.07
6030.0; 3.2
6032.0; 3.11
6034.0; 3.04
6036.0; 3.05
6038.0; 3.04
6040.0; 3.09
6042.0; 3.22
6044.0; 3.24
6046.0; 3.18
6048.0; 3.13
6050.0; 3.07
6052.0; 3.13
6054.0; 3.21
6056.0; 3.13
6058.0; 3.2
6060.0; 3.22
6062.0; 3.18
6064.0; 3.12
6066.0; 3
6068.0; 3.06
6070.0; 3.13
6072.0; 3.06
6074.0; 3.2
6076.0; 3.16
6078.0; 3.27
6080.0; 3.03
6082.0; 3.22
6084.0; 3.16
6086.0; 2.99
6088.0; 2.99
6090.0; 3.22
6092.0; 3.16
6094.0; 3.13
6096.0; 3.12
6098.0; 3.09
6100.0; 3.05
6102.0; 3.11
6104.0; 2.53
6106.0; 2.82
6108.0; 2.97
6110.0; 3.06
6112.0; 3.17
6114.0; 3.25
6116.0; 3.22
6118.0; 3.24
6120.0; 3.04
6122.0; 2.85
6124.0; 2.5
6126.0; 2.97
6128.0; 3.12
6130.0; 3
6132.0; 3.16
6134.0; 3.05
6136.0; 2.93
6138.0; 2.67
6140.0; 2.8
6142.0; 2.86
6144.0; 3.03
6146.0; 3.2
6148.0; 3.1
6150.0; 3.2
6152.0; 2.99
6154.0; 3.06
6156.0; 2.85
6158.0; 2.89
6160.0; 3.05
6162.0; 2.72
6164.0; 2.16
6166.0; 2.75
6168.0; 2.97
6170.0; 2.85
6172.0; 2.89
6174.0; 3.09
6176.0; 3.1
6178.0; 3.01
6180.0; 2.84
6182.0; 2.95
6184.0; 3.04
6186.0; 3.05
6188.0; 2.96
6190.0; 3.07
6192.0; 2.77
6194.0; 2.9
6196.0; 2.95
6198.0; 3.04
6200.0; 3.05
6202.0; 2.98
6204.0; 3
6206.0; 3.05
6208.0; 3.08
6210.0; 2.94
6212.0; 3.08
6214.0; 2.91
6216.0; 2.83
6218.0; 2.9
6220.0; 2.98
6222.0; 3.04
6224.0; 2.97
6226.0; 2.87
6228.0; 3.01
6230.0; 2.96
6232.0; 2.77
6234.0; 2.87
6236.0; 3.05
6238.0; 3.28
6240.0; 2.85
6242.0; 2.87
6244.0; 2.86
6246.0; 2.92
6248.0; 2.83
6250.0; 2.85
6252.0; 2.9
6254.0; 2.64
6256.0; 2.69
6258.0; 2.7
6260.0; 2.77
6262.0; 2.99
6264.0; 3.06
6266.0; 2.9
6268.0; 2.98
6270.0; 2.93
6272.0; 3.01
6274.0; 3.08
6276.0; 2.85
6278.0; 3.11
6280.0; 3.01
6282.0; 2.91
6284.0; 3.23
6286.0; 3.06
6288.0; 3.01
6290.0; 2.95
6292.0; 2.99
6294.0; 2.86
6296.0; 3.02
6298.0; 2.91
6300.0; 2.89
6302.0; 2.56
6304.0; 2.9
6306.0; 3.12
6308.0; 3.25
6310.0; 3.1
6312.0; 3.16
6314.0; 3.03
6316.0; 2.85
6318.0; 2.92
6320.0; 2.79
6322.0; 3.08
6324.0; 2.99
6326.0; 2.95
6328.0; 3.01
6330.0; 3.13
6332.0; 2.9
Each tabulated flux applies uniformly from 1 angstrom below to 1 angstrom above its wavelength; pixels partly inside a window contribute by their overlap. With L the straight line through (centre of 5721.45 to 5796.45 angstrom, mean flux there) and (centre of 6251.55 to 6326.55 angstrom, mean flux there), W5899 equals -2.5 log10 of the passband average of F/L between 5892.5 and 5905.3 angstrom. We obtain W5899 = 0.25 mag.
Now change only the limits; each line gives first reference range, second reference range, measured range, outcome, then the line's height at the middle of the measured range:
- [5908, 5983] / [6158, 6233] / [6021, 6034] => 0.004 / 3.02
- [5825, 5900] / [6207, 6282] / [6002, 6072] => -0.062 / 2.92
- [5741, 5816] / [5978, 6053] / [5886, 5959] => 0.087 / 3.1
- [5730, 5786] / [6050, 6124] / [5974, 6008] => 0.015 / 3.11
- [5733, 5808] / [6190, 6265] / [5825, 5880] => 0.007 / 3.12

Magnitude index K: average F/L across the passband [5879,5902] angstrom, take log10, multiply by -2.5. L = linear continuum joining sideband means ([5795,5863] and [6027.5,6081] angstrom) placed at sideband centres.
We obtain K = 0.244 mag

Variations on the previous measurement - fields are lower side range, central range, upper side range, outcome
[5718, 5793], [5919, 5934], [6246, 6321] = 0.020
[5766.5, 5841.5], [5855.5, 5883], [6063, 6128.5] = 0.047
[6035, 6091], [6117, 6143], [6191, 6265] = 0.040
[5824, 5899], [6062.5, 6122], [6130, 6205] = -0.052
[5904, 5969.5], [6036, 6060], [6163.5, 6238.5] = -0.050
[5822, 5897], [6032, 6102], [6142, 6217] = -0.059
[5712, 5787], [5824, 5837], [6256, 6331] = -0.021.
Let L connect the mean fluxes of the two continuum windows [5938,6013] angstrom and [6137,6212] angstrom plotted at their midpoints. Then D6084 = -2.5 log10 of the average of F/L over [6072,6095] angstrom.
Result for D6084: -0.05 mag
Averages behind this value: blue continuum 3.08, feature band 3.14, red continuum 2.95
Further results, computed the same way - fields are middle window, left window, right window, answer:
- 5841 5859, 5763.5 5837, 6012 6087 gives 0.00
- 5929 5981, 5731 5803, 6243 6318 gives 0.01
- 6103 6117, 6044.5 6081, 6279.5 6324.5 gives 0.04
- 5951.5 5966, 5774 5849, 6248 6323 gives -0.01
